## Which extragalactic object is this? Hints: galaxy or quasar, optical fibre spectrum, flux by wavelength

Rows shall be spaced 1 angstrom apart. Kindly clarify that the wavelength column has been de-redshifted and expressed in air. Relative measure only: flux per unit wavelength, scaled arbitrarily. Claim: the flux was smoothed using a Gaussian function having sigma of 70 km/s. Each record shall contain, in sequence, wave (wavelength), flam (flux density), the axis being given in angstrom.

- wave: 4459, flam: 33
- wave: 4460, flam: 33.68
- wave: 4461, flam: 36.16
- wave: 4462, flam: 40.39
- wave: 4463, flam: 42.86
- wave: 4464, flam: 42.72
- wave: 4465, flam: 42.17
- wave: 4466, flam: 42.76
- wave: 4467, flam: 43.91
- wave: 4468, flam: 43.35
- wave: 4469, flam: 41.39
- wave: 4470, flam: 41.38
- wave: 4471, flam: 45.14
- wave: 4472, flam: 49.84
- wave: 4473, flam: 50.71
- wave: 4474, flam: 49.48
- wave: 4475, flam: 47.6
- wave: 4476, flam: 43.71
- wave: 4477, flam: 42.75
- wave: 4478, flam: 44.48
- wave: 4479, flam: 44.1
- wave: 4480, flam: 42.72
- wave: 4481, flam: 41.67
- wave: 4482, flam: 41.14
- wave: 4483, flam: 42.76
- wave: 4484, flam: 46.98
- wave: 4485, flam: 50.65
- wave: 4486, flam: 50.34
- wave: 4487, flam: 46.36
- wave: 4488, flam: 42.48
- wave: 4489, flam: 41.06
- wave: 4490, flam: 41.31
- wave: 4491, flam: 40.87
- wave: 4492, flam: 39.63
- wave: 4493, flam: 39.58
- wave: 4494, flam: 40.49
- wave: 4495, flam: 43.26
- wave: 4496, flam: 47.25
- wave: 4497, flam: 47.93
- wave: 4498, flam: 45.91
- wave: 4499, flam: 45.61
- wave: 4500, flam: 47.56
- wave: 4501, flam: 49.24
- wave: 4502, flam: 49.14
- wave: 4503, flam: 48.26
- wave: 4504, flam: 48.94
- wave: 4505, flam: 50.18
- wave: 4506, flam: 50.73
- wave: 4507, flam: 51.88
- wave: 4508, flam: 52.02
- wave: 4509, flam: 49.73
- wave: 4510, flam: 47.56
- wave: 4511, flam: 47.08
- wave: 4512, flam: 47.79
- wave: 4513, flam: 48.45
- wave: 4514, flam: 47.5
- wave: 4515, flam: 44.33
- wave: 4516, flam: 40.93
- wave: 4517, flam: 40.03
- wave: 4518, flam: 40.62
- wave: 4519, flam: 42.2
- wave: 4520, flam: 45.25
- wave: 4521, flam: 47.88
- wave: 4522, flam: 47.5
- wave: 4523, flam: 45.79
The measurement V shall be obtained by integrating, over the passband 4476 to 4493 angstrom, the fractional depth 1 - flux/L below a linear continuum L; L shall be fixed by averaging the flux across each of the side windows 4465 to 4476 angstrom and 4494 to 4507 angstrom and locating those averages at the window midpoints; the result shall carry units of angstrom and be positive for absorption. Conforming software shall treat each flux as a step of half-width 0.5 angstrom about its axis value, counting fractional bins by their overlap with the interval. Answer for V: 1.0 angstrom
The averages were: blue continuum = 45.3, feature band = 43.6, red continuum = 47.7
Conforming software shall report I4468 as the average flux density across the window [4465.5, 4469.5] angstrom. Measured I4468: 42.9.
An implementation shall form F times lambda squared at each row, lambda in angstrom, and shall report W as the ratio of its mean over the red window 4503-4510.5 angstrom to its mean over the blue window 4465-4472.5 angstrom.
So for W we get 1.16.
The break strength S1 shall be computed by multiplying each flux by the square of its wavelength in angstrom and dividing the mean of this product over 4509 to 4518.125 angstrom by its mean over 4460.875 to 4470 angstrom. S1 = 1.10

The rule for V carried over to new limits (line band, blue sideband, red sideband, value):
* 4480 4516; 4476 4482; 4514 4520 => -2.8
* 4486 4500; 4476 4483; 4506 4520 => 0.2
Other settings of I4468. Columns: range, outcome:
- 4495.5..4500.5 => 46.9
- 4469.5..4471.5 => 43.3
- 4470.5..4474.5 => 48.8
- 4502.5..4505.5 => 49.1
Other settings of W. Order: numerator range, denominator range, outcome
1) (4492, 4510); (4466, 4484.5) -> 1.07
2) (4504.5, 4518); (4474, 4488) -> 1.06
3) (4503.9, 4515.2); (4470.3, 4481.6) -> 1.09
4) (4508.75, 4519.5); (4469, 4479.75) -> 1.00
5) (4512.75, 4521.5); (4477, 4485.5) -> 1.01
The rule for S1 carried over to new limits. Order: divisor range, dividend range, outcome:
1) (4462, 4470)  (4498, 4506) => 1.16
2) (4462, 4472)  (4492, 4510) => 1.11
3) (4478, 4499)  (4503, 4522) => 1.08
